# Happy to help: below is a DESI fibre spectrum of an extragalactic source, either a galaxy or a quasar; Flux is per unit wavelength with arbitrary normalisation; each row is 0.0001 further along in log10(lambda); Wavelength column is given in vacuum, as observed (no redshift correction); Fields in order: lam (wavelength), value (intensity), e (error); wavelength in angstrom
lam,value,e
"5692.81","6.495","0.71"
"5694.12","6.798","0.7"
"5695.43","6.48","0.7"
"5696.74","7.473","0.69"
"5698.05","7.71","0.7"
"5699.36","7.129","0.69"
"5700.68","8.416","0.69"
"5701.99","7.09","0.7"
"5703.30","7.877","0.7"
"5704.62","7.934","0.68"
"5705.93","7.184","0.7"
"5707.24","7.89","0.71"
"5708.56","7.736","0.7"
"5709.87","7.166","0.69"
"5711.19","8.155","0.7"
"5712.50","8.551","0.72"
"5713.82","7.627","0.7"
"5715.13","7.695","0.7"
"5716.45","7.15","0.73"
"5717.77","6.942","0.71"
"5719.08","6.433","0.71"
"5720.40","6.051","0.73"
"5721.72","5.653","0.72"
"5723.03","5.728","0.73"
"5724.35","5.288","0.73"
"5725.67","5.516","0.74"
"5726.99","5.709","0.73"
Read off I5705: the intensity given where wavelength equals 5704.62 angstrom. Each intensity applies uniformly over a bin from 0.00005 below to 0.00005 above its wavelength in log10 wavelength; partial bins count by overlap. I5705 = 7.934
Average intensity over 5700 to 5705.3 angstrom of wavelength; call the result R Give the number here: 7.82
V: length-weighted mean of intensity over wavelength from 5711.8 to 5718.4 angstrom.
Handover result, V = 7.6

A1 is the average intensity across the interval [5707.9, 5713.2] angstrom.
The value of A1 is 7.9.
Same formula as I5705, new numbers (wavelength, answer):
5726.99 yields 5.709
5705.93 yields 7.184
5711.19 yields 8.155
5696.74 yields 7.473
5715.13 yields 7.695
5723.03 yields 5.728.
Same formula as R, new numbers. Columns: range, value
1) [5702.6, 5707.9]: 7.72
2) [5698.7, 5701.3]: 7.75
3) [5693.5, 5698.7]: 7.12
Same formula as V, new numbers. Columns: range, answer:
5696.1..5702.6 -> 7.57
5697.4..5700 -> 7.43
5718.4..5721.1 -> 6.24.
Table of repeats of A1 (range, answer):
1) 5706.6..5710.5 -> 7.6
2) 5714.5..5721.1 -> 6.84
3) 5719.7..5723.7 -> 5.82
